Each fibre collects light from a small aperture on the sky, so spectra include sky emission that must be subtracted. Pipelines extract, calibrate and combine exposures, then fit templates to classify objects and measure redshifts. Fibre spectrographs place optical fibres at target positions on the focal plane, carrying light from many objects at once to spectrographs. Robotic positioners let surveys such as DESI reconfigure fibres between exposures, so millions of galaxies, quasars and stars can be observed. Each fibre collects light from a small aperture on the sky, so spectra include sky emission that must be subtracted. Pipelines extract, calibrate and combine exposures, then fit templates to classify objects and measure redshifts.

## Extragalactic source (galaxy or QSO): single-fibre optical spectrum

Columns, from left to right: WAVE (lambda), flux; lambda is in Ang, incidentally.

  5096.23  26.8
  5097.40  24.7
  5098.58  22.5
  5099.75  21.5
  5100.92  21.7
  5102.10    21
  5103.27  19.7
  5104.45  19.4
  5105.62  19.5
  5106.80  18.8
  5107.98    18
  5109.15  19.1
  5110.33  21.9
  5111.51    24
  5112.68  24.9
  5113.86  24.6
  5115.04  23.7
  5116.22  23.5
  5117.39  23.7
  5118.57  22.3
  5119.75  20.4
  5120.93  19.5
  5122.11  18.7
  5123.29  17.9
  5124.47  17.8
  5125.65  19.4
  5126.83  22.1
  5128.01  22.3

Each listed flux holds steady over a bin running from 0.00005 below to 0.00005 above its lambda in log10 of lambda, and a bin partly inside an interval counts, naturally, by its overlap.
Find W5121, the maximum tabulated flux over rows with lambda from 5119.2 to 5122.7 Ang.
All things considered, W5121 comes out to 20.4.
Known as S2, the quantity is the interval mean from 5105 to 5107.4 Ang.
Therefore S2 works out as 19.1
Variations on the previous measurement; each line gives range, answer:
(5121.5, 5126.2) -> 18.4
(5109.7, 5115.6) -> 23.8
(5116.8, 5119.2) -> 23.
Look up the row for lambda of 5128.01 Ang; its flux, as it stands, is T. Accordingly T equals 22.3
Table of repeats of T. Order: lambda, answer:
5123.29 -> 17.9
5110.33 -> 21.9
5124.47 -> 17.8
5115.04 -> 23.7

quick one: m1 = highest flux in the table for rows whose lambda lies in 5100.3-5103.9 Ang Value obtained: 21.7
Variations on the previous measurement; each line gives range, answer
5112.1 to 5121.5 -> 24.9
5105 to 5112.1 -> 24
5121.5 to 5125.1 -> 18.7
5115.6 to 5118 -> 23.7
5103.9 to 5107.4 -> 19.5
